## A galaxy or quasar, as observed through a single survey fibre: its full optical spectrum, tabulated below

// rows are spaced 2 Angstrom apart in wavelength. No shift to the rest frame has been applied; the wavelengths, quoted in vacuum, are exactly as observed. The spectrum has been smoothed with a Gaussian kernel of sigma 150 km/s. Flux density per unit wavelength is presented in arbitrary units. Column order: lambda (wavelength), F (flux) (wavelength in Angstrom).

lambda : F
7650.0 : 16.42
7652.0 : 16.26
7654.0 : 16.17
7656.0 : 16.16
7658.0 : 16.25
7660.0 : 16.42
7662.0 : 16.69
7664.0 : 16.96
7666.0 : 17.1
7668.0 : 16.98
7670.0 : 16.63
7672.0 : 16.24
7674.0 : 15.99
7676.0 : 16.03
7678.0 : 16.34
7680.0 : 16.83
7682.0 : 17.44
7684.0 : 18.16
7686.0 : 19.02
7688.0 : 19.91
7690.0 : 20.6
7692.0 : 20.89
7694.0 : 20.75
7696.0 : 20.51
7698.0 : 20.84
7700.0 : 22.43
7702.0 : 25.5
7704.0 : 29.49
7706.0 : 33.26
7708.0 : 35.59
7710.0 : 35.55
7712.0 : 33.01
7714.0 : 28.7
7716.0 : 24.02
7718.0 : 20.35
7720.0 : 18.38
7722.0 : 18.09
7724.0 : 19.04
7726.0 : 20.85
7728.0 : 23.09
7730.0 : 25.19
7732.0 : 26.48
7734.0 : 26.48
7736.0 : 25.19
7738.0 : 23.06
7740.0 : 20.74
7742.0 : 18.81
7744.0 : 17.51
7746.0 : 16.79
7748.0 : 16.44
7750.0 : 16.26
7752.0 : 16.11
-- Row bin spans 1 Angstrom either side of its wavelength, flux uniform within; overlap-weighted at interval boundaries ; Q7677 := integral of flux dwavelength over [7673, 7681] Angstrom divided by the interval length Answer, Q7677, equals 16.3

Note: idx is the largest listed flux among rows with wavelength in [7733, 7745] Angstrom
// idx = 26.48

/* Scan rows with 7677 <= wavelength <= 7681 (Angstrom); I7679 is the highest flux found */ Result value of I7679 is 16.83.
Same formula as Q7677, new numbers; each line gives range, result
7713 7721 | 22.9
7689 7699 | 20.7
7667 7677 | 16.4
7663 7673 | 16.8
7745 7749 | 16.6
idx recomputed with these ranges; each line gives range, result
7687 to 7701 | 22.43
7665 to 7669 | 17.1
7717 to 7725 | 20.35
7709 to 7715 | 35.55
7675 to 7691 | 20.6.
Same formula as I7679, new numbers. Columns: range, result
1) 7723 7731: 25.19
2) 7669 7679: 16.63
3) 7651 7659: 16.26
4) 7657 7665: 16.96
